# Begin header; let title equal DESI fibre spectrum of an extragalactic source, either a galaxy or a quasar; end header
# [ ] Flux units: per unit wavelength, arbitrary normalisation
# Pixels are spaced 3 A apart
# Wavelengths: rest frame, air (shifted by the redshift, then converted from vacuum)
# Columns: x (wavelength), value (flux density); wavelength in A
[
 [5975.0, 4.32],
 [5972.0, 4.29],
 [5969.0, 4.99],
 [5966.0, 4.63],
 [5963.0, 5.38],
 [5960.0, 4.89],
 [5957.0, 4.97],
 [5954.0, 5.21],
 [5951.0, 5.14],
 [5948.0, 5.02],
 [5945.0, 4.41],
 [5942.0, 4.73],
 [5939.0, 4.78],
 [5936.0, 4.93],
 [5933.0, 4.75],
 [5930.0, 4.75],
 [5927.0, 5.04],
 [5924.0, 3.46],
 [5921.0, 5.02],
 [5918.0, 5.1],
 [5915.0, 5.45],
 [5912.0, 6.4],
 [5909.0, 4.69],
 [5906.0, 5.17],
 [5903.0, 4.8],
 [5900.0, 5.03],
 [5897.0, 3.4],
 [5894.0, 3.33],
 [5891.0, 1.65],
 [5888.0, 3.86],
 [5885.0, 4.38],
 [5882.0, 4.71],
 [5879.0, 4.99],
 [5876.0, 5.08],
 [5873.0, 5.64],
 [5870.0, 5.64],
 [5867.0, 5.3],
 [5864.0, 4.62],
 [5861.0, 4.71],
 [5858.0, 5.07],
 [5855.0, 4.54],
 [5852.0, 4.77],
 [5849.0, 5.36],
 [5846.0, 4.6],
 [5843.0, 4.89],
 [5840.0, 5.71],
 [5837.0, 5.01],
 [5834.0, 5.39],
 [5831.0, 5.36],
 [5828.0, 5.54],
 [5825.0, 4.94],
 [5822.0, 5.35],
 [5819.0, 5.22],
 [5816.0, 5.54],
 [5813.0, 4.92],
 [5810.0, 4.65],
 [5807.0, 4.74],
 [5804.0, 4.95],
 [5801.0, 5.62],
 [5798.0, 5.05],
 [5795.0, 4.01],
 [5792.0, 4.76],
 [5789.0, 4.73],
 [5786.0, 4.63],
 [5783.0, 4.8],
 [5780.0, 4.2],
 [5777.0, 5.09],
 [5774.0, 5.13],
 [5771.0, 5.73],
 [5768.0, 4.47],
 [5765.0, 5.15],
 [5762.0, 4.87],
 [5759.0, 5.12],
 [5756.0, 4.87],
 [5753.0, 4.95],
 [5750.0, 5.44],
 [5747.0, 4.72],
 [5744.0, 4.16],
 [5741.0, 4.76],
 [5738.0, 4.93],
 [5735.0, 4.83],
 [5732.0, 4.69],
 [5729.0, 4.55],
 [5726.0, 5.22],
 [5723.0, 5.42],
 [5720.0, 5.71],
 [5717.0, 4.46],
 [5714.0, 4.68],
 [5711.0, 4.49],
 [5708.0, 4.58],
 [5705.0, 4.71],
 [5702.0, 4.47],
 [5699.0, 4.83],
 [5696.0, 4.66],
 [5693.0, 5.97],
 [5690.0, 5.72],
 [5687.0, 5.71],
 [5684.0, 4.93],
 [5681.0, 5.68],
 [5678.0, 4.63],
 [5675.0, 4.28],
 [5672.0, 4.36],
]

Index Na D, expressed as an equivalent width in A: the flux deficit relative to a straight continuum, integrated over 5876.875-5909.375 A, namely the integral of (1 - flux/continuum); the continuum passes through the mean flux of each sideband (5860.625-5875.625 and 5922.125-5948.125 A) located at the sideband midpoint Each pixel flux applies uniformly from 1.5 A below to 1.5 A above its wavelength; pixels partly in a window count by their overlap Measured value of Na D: 5.3 A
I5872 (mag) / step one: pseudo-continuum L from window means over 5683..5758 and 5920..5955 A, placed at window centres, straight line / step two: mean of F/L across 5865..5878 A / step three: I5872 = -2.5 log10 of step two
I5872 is -0.12 mag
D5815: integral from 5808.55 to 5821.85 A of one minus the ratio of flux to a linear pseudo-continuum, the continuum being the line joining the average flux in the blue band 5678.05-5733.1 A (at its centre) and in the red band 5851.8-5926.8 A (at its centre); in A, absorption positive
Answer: -0.82 A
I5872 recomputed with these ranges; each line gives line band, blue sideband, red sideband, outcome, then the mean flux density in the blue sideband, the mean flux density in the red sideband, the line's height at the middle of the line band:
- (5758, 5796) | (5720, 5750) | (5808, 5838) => 0.04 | 4.89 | 5.19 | 5.03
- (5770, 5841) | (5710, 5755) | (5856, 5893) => -0.07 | 4.87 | 4.62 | 4.74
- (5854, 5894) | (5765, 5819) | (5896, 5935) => 0.07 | 4.9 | 4.87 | 4.88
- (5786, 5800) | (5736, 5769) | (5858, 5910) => 0.02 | 4.86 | 4.54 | 4.77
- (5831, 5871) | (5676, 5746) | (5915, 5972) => -0.04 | 4.94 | 4.85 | 4.88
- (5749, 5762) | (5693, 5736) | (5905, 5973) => -0.04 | 4.85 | 4.92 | 4.86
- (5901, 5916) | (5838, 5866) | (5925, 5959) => -0.09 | 4.93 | 4.86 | 4.89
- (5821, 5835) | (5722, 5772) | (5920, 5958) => -0.10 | 4.92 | 4.78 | 4.86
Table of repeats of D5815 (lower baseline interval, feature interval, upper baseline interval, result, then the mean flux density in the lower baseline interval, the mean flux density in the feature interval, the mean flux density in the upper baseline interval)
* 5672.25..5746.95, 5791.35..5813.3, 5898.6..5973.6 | 0.34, 4.91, 4.84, 4.92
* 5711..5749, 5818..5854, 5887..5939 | -3.92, 4.84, 5.17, 4.53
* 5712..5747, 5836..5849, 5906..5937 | -0.45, 4.84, 5.09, 4.97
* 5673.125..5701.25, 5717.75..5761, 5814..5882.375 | 1.56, 5.13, 4.95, 5.13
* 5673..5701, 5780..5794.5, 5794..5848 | 1.36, 5.13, 4.63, 5.1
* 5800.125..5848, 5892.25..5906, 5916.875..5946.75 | 1.77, 5.15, 4.21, 4.69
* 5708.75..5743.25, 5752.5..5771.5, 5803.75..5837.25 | -0.07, 4.86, 4.99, 5.15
